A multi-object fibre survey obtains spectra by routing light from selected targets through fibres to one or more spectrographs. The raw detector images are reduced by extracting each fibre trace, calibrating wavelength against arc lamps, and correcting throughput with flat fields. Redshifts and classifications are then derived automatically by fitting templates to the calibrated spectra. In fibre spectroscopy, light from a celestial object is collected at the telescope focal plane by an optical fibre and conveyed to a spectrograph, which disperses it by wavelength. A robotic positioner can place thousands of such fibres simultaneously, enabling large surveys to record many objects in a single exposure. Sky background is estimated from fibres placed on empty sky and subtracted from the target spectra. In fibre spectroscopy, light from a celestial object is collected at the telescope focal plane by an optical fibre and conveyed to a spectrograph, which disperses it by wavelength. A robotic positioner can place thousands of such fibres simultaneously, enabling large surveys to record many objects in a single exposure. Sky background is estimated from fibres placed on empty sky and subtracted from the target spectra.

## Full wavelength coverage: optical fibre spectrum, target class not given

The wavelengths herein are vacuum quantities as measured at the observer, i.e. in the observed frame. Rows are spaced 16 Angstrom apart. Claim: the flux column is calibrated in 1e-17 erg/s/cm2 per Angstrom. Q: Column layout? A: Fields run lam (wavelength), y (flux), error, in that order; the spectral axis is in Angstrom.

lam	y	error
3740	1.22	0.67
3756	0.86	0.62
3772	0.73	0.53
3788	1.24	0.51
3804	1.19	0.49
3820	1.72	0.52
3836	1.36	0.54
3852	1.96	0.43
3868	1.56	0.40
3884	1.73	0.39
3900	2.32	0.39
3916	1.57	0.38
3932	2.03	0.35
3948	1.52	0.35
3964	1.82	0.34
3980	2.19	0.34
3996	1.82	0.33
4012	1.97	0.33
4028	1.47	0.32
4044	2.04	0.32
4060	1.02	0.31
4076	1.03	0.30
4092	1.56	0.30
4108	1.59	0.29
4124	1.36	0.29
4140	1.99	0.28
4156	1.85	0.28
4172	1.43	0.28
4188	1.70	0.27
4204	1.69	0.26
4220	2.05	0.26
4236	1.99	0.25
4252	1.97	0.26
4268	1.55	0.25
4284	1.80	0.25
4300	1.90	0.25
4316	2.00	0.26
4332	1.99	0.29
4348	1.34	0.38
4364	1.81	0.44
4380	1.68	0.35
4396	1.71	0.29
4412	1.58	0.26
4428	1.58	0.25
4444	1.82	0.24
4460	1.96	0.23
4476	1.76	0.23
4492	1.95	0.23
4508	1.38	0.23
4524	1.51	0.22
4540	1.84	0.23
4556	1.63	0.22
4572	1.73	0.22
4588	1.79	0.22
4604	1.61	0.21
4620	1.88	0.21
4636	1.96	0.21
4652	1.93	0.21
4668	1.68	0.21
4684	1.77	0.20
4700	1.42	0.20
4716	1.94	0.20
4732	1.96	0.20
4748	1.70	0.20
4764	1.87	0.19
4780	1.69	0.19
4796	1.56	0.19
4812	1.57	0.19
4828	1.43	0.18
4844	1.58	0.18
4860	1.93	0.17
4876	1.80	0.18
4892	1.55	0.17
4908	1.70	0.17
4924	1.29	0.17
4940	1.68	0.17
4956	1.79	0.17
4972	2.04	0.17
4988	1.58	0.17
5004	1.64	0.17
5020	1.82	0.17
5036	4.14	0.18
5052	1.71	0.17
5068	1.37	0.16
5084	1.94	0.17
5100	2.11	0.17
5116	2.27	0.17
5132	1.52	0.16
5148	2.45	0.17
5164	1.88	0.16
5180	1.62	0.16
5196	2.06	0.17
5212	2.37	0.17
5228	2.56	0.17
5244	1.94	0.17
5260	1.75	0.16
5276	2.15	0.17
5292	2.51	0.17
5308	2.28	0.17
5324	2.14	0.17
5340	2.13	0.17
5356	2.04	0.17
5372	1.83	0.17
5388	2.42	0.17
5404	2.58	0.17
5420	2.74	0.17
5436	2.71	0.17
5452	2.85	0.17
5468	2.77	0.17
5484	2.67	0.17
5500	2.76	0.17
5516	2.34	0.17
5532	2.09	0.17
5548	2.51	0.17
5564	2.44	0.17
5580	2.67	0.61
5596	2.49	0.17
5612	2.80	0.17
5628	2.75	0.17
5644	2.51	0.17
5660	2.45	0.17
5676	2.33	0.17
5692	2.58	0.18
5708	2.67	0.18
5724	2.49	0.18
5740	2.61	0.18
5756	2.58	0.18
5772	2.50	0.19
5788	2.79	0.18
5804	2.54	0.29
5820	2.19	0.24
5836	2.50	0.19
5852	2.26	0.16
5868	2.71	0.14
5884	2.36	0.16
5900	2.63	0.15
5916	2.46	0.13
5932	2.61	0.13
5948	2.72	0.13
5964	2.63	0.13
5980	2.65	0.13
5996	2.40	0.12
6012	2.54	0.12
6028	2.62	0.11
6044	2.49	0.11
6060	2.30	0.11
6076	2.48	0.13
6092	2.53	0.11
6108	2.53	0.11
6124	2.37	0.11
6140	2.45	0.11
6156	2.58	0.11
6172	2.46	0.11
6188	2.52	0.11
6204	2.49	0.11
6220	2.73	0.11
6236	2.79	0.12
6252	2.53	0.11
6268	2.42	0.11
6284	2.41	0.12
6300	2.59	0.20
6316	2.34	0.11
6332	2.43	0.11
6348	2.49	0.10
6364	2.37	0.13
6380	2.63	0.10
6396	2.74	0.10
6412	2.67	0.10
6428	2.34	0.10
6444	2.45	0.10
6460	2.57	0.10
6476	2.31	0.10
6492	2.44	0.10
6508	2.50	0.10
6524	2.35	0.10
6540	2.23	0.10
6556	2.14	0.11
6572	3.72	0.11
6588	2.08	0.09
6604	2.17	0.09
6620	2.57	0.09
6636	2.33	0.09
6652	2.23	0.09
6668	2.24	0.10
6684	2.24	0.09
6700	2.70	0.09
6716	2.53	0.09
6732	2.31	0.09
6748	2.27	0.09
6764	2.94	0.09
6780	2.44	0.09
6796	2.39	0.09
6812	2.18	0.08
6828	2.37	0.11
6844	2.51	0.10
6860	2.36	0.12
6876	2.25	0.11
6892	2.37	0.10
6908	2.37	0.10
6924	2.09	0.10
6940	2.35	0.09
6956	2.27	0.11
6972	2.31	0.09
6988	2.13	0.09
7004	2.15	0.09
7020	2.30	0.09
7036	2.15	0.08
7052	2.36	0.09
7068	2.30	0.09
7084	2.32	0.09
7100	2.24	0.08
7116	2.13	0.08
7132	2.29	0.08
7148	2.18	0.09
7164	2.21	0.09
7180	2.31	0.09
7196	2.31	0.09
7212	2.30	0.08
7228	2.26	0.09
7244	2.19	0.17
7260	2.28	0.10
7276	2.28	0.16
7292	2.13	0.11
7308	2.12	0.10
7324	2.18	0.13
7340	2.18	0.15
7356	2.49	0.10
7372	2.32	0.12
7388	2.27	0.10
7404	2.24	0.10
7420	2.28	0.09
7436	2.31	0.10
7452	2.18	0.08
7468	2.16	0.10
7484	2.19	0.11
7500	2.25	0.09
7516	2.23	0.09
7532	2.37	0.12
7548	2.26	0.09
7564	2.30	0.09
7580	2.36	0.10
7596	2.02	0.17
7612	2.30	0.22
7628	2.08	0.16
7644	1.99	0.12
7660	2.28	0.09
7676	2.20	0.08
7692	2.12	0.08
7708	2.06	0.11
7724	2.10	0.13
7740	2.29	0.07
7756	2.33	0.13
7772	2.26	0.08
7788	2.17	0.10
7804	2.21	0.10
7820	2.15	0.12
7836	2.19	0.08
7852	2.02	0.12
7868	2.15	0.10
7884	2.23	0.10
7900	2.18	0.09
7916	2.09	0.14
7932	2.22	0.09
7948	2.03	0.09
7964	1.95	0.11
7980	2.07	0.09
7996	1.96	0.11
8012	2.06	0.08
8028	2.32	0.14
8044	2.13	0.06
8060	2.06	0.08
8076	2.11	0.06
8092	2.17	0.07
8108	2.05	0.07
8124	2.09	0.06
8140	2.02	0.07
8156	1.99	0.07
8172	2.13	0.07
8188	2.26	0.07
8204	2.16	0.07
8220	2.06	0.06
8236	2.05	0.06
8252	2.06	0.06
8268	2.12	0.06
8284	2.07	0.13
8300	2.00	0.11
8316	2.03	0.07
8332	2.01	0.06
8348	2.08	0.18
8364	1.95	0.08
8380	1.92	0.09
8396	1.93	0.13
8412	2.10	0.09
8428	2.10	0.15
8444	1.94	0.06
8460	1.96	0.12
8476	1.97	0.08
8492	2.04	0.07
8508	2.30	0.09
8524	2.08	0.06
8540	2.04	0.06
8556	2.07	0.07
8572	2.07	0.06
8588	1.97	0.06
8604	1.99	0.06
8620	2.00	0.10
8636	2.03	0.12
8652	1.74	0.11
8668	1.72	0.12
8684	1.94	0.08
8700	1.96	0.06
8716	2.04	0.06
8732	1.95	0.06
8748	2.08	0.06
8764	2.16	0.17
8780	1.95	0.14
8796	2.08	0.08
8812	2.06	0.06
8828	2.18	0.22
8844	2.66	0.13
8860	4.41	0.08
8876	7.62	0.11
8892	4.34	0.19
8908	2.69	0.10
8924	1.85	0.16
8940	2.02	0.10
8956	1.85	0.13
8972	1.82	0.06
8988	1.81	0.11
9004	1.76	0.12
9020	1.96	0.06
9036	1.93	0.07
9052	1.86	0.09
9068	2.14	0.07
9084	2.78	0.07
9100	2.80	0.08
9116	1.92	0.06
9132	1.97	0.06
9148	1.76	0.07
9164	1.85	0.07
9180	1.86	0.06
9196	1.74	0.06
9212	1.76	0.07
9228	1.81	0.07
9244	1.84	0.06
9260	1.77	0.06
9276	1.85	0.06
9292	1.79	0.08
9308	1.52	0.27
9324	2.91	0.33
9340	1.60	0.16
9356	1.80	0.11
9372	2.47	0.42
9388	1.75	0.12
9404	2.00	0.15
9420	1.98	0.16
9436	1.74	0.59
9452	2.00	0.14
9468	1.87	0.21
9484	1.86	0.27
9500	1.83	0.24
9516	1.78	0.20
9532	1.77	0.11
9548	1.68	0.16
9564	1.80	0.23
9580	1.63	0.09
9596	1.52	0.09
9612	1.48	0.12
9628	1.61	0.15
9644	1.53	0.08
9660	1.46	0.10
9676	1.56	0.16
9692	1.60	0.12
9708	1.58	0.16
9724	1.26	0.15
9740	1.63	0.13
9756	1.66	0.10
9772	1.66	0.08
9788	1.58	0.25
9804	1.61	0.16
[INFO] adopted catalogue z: 0.35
